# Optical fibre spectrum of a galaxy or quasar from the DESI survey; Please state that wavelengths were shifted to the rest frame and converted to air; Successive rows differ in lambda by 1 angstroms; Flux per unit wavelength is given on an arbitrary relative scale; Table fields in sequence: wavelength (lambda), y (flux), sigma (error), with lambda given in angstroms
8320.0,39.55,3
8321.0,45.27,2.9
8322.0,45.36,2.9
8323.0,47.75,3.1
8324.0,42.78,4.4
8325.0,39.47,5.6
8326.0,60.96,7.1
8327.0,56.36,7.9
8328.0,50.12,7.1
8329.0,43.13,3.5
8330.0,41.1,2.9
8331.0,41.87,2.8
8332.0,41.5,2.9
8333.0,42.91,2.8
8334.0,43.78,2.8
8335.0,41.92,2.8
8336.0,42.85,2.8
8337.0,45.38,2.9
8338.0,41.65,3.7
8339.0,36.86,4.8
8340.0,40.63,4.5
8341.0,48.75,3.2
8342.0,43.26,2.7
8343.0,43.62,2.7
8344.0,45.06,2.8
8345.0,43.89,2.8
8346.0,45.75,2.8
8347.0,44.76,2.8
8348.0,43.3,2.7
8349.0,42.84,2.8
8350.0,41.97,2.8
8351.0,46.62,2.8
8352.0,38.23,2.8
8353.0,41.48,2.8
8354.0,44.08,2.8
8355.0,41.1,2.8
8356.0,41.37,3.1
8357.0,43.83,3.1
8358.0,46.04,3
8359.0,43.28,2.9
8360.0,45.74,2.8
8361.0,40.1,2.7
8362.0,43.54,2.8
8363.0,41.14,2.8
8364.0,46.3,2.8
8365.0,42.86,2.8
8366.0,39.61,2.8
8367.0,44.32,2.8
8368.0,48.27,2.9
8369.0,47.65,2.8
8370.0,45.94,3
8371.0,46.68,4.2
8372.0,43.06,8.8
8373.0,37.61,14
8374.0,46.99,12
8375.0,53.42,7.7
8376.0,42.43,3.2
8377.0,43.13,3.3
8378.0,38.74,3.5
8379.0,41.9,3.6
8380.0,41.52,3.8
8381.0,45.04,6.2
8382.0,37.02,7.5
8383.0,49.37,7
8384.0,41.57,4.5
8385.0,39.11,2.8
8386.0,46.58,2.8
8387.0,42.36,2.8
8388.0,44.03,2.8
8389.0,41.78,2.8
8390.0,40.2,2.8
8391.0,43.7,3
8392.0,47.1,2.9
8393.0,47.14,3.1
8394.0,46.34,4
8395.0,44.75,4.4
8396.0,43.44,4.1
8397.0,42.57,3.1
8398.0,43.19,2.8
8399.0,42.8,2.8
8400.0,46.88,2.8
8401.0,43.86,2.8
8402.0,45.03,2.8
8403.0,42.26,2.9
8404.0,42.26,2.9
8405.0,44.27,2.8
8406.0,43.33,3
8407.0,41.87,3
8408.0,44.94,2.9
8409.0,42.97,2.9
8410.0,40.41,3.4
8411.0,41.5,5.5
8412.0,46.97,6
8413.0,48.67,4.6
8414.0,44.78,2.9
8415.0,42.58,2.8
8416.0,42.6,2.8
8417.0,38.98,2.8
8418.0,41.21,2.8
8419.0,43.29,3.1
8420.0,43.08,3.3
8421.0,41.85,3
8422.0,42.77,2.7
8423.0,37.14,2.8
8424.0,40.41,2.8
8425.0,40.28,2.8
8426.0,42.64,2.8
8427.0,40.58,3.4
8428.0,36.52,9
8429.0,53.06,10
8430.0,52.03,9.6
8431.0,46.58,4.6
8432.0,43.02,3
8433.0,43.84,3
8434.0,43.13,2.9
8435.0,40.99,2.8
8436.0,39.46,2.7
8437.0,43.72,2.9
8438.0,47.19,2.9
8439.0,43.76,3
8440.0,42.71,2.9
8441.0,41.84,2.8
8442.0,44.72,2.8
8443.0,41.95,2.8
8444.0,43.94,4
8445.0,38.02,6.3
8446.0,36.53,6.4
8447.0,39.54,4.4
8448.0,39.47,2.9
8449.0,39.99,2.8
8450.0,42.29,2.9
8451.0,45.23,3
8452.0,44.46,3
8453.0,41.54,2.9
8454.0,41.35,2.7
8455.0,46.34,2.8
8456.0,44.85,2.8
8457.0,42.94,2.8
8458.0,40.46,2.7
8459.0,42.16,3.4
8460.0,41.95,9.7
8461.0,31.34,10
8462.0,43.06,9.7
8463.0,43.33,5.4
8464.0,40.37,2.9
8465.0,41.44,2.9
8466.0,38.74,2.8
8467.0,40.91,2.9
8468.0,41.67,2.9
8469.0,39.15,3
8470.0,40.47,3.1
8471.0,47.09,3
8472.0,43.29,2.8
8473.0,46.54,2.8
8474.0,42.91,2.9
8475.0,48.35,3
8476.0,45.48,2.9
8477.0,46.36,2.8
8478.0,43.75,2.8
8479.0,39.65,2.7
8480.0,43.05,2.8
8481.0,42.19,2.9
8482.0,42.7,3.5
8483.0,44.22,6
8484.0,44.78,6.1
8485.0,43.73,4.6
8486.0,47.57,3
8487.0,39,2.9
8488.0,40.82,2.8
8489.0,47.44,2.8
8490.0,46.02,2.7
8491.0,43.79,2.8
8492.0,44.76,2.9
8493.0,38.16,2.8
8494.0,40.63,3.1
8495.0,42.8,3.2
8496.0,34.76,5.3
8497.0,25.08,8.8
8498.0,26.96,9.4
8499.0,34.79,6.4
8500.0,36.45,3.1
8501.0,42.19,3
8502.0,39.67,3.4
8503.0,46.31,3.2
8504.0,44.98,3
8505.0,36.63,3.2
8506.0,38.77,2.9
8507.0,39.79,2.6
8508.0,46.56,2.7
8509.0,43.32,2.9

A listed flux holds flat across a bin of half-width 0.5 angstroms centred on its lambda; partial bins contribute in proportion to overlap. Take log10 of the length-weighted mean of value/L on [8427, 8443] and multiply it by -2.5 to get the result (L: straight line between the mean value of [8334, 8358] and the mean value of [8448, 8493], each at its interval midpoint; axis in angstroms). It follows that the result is -0.028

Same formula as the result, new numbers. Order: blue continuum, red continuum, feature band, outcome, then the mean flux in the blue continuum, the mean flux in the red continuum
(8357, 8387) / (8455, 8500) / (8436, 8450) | 0.014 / 43.7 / 41.6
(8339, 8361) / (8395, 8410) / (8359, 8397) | -0.009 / 43.4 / 43.5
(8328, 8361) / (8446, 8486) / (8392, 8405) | -0.037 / 43.1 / 42.5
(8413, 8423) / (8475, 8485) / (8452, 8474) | 0.038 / 42.4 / 43.8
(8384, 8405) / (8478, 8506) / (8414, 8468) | 0.004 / 43.7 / 40.7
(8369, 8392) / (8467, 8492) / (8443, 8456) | 0.049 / 43.5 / 43.7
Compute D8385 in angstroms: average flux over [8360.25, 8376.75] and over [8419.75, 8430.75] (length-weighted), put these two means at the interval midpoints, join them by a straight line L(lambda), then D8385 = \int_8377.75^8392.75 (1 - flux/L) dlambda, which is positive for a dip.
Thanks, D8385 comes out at 0.38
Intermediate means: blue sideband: 44.4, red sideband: 42.8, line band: 42.8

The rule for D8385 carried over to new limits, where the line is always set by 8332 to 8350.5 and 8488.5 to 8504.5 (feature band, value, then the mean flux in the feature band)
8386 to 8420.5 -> -1.5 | 43.6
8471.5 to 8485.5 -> -1.4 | 44.1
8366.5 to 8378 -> -0.7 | 45.1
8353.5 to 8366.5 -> -0.1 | 43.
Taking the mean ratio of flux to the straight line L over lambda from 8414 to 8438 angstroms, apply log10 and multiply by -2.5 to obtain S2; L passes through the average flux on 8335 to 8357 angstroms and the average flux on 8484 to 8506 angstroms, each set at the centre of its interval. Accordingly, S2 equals -0.03 mag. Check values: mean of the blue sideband 43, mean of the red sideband 40.2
